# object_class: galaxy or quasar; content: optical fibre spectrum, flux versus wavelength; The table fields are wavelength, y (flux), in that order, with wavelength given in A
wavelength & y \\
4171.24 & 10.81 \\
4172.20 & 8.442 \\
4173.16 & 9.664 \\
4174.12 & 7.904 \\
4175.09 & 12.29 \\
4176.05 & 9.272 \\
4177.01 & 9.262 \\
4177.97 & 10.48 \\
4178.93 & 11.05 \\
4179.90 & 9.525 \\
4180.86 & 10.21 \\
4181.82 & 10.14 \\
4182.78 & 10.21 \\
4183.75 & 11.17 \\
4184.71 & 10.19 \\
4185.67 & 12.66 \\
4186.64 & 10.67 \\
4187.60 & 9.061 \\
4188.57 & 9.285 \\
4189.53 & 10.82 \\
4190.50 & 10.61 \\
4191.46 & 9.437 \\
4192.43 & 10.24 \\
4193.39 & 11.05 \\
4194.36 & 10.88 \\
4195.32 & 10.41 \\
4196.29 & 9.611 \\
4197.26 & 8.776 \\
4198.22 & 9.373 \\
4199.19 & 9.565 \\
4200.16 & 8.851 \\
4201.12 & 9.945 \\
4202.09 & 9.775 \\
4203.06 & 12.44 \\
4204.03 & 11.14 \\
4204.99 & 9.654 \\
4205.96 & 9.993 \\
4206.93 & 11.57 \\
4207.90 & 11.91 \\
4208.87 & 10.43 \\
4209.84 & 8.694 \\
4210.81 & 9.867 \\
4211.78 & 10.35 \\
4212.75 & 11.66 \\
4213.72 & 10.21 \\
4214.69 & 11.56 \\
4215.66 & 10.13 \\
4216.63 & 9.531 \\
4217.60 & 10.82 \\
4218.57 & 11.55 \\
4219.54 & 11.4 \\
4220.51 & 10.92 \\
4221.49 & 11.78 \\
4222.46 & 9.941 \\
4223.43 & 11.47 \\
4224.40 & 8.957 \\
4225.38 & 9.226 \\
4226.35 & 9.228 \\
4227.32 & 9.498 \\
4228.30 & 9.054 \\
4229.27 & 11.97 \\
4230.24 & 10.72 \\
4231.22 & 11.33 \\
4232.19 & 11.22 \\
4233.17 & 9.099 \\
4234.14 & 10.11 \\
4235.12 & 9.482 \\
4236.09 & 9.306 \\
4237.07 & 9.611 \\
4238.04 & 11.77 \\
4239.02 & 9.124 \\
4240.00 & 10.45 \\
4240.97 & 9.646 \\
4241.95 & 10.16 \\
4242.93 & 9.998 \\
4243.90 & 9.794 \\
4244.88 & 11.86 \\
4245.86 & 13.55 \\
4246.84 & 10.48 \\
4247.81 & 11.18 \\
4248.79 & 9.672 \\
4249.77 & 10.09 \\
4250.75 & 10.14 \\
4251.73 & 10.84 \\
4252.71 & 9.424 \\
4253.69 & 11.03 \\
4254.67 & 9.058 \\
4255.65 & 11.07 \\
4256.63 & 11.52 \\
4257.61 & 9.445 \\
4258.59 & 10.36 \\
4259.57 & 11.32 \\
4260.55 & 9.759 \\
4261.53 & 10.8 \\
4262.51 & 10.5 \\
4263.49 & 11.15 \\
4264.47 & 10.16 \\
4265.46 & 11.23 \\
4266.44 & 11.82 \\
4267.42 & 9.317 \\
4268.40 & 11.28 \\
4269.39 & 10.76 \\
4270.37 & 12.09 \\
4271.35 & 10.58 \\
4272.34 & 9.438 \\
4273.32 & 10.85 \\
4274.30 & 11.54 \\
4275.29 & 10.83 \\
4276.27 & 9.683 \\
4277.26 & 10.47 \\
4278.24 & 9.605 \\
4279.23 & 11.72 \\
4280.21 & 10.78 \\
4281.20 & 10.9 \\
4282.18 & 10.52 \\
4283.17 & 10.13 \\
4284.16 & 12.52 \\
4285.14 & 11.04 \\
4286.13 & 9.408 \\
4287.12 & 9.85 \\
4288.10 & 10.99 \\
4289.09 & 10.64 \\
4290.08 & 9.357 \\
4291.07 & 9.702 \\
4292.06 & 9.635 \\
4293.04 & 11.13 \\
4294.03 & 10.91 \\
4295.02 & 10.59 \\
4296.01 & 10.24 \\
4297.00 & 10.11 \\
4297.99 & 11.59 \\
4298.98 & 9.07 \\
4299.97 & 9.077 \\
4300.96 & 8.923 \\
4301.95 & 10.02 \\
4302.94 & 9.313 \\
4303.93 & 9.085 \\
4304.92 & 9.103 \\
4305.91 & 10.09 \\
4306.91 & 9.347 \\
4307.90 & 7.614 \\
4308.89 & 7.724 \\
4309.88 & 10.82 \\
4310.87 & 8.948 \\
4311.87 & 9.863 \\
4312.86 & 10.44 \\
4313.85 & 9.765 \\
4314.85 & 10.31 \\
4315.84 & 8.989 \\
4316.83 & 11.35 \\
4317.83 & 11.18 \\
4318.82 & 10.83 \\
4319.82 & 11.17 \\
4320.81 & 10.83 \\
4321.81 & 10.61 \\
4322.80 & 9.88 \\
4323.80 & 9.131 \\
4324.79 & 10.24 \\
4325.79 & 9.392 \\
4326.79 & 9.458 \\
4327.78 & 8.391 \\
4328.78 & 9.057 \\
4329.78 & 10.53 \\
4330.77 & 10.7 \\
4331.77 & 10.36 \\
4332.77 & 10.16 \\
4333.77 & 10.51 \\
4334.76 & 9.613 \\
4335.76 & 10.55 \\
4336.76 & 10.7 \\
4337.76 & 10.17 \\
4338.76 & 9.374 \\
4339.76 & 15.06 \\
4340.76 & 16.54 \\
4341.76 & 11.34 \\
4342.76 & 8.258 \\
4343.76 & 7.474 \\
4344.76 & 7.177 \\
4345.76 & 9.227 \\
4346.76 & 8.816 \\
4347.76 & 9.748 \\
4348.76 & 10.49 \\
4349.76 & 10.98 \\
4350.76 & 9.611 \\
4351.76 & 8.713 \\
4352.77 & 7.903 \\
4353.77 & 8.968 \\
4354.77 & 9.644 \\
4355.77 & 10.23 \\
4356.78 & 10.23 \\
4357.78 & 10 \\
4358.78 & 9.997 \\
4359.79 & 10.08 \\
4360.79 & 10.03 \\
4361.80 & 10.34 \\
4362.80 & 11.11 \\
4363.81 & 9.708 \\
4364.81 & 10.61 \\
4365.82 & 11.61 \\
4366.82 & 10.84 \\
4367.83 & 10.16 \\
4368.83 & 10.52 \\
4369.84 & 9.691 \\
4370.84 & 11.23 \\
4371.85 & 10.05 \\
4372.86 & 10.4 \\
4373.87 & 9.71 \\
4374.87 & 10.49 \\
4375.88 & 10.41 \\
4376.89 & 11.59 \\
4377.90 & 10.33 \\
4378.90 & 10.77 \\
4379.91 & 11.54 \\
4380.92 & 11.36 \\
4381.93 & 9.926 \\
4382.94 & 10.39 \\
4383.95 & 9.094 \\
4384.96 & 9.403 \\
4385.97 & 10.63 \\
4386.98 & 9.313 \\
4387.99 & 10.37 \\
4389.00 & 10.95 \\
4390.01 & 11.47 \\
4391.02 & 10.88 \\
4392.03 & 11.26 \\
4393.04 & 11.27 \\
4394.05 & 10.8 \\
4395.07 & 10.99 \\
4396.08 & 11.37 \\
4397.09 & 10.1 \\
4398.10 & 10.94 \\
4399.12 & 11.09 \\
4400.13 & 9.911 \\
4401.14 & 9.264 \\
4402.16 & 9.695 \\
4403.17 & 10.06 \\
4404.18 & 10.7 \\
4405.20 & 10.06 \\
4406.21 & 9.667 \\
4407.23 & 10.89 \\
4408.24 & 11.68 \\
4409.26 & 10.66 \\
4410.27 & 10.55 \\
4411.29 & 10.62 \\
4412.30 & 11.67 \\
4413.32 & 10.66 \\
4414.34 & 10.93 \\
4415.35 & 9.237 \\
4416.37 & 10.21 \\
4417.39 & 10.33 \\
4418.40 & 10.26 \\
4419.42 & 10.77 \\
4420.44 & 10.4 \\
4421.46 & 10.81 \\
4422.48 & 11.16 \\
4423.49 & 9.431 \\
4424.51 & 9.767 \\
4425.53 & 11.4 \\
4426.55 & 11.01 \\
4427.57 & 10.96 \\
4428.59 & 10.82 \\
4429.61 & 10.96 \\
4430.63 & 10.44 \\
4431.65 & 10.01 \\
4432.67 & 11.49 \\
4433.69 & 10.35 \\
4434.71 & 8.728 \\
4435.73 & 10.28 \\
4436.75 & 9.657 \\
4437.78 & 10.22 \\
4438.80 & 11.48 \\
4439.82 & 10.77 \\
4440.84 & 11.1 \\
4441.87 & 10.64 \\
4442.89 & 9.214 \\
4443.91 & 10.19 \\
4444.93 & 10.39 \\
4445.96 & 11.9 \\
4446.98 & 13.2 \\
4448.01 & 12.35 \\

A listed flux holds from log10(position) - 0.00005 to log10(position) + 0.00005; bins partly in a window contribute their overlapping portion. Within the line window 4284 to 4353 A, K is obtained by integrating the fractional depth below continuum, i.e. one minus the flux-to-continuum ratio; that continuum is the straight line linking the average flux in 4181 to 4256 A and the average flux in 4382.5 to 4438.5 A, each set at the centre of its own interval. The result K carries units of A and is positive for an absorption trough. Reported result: 2.6 A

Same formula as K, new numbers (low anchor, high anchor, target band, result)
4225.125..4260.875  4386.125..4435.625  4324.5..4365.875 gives 1.6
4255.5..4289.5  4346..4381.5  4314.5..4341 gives -0.3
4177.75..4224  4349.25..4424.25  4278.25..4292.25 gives -0.1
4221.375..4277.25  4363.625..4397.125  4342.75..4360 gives 2.0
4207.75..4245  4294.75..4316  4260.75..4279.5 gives -1.5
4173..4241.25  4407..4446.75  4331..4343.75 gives -0.5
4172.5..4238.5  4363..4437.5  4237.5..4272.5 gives -0.8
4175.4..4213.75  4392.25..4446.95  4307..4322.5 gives 0.6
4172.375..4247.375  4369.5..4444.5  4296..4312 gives 1.5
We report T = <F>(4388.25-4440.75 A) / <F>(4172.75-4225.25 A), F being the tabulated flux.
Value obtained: 1.0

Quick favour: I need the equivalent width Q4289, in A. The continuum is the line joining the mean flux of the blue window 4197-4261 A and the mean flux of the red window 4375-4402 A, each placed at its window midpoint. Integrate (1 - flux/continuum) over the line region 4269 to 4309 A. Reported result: 0.98 A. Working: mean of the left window 10.4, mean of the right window 10.6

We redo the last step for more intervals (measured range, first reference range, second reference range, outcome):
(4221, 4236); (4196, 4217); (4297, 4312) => -0.2 A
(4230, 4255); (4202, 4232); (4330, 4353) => 0.3 A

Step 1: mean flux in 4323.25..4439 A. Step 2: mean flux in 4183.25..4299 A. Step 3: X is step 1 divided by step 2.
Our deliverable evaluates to 0.99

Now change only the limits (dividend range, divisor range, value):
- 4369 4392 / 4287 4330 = 1.06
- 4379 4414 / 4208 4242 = 1.02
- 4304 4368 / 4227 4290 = 0.95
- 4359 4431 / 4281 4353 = 1.05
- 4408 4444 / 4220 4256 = 1.02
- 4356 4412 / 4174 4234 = 1.01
